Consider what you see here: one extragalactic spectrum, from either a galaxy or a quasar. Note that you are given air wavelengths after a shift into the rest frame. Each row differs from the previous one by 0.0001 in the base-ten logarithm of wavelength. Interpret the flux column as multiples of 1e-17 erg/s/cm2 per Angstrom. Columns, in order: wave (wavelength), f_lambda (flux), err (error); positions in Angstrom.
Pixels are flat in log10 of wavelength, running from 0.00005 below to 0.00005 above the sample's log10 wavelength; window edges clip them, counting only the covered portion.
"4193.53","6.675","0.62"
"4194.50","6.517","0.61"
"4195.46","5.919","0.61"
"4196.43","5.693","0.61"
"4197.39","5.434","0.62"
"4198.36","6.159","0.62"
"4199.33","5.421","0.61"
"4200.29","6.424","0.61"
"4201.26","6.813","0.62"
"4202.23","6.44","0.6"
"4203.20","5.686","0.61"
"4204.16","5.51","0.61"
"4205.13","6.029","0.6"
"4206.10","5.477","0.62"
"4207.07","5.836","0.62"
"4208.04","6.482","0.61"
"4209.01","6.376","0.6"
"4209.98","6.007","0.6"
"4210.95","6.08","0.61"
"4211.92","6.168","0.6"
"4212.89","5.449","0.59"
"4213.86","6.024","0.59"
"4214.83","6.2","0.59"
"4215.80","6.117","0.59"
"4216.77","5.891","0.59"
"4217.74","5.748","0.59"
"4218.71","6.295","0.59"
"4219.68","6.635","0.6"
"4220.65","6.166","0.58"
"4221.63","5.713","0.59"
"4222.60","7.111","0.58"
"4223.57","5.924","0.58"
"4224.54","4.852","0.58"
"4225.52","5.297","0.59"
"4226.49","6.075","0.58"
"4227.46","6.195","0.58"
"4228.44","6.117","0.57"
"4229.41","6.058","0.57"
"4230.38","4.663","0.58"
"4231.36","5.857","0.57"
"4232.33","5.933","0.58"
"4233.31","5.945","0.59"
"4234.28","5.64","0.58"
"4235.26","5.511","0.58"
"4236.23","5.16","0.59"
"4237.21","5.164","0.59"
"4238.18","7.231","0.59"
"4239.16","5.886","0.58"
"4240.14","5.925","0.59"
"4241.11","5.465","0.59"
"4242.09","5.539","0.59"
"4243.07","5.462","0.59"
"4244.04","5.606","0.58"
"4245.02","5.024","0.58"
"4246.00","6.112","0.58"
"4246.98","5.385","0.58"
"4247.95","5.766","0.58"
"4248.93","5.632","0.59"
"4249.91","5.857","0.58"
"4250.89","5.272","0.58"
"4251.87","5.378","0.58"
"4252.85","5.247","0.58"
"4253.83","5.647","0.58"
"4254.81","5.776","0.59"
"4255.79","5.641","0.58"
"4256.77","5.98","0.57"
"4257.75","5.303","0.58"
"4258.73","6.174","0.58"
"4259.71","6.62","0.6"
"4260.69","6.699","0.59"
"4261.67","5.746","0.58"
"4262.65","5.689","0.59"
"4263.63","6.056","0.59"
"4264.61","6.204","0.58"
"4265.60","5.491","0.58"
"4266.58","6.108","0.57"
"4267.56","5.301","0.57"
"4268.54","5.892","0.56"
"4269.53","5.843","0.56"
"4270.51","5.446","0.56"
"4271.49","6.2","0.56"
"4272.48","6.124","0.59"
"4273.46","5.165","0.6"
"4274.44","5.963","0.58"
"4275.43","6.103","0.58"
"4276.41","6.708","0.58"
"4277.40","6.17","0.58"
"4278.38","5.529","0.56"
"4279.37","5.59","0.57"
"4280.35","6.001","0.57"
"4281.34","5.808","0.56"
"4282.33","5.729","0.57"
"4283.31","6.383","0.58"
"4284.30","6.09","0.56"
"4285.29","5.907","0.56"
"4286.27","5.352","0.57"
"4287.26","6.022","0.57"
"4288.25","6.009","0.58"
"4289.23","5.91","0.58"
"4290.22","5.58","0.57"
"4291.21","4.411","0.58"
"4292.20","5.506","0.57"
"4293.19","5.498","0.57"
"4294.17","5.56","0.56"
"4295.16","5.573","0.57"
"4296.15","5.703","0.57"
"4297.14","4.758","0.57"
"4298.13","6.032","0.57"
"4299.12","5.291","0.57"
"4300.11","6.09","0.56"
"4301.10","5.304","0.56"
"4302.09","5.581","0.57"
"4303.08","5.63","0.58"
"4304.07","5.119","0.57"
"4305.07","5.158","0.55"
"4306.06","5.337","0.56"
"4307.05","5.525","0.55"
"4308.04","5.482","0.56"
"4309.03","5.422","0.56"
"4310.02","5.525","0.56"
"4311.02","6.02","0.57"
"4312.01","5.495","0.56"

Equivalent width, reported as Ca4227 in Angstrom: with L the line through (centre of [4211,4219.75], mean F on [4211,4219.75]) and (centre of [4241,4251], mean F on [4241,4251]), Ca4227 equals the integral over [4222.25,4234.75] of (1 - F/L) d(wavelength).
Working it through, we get 0.1 Angstrom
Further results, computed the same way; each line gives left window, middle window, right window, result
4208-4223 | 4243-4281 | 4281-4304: 0.21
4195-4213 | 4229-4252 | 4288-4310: 0.54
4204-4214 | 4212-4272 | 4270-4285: 1.35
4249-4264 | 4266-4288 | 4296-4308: -0.94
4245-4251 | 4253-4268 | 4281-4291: -0.47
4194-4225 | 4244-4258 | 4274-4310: 0.62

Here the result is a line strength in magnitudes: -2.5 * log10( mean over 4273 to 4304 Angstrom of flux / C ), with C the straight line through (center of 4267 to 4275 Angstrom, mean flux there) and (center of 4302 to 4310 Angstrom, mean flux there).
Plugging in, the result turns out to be -0.024 mag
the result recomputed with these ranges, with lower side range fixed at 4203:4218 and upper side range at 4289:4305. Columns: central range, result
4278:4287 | -0.056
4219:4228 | -0.023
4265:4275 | -0.028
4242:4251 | 0.032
